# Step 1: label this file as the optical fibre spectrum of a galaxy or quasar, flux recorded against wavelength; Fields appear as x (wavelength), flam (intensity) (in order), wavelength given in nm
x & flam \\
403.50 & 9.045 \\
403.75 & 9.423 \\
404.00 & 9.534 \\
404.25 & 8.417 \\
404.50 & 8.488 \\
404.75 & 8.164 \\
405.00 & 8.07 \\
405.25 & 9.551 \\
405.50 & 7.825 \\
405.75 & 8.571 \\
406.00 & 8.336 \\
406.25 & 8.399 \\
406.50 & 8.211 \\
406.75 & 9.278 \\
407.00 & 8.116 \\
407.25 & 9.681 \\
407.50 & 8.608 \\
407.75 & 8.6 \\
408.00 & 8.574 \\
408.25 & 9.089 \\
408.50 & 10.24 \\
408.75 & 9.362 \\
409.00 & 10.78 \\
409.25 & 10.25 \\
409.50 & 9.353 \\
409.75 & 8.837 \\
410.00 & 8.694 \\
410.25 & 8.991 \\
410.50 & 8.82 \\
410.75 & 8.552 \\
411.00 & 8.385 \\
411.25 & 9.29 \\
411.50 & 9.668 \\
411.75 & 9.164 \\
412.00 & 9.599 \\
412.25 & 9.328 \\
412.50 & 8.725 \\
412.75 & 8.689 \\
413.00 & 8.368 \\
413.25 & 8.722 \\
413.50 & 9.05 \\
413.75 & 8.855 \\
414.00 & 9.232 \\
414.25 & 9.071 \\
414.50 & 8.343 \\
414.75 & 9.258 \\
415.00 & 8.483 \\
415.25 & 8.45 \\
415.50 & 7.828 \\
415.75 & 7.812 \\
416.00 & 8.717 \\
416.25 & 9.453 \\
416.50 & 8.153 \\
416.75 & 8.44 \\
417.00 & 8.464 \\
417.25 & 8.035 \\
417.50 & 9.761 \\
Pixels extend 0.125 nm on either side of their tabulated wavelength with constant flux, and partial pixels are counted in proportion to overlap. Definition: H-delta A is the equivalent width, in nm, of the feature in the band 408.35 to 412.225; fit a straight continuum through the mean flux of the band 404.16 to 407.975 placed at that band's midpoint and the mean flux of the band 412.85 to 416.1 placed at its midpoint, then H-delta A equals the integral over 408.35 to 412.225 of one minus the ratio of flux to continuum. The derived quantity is -0.33 nm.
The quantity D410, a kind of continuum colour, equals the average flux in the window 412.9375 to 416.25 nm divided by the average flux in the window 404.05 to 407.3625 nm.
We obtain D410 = 1.01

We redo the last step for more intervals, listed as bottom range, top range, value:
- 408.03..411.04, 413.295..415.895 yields 0.93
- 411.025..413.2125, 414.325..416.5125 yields 0.94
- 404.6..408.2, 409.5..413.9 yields 1.04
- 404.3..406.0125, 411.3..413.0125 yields 1.08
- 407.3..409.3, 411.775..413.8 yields 0.95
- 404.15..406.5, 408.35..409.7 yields 1.18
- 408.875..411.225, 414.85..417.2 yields 0.92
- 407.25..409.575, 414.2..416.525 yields 0.91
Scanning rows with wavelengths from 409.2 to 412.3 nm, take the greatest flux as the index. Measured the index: 10.25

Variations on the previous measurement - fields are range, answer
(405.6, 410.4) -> 10.78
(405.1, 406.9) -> 9.551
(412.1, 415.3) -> 9.328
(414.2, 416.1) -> 9.258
